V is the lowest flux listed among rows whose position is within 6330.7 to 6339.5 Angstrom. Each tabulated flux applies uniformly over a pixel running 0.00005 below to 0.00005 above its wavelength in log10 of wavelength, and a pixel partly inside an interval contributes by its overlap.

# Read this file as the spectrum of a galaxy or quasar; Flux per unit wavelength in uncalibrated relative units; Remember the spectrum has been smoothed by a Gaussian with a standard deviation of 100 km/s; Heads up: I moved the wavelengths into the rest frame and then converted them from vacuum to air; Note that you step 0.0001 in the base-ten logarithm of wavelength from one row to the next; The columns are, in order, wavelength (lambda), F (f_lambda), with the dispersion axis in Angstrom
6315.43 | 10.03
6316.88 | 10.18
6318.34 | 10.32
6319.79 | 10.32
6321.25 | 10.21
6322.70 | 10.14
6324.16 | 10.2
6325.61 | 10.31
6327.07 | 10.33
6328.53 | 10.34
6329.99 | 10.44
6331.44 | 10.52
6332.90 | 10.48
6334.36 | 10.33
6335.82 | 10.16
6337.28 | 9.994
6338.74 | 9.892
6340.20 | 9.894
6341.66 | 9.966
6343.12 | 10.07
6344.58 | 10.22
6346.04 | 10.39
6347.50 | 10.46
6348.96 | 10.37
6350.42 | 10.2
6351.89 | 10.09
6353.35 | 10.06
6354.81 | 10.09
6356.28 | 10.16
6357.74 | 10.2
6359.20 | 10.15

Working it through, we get 9.892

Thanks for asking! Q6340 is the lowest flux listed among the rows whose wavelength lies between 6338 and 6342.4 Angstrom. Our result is 9.892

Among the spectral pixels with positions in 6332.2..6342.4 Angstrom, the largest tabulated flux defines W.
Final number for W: 10.48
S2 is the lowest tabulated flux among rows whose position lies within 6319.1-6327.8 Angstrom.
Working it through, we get 10.14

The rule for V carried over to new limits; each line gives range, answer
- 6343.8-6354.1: 10.06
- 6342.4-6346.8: 10.07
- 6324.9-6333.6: 10.31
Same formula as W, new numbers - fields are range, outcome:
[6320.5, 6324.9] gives 10.21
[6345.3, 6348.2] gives 10.46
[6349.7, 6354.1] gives 10.2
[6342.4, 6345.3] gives 10.22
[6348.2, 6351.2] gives 10.37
